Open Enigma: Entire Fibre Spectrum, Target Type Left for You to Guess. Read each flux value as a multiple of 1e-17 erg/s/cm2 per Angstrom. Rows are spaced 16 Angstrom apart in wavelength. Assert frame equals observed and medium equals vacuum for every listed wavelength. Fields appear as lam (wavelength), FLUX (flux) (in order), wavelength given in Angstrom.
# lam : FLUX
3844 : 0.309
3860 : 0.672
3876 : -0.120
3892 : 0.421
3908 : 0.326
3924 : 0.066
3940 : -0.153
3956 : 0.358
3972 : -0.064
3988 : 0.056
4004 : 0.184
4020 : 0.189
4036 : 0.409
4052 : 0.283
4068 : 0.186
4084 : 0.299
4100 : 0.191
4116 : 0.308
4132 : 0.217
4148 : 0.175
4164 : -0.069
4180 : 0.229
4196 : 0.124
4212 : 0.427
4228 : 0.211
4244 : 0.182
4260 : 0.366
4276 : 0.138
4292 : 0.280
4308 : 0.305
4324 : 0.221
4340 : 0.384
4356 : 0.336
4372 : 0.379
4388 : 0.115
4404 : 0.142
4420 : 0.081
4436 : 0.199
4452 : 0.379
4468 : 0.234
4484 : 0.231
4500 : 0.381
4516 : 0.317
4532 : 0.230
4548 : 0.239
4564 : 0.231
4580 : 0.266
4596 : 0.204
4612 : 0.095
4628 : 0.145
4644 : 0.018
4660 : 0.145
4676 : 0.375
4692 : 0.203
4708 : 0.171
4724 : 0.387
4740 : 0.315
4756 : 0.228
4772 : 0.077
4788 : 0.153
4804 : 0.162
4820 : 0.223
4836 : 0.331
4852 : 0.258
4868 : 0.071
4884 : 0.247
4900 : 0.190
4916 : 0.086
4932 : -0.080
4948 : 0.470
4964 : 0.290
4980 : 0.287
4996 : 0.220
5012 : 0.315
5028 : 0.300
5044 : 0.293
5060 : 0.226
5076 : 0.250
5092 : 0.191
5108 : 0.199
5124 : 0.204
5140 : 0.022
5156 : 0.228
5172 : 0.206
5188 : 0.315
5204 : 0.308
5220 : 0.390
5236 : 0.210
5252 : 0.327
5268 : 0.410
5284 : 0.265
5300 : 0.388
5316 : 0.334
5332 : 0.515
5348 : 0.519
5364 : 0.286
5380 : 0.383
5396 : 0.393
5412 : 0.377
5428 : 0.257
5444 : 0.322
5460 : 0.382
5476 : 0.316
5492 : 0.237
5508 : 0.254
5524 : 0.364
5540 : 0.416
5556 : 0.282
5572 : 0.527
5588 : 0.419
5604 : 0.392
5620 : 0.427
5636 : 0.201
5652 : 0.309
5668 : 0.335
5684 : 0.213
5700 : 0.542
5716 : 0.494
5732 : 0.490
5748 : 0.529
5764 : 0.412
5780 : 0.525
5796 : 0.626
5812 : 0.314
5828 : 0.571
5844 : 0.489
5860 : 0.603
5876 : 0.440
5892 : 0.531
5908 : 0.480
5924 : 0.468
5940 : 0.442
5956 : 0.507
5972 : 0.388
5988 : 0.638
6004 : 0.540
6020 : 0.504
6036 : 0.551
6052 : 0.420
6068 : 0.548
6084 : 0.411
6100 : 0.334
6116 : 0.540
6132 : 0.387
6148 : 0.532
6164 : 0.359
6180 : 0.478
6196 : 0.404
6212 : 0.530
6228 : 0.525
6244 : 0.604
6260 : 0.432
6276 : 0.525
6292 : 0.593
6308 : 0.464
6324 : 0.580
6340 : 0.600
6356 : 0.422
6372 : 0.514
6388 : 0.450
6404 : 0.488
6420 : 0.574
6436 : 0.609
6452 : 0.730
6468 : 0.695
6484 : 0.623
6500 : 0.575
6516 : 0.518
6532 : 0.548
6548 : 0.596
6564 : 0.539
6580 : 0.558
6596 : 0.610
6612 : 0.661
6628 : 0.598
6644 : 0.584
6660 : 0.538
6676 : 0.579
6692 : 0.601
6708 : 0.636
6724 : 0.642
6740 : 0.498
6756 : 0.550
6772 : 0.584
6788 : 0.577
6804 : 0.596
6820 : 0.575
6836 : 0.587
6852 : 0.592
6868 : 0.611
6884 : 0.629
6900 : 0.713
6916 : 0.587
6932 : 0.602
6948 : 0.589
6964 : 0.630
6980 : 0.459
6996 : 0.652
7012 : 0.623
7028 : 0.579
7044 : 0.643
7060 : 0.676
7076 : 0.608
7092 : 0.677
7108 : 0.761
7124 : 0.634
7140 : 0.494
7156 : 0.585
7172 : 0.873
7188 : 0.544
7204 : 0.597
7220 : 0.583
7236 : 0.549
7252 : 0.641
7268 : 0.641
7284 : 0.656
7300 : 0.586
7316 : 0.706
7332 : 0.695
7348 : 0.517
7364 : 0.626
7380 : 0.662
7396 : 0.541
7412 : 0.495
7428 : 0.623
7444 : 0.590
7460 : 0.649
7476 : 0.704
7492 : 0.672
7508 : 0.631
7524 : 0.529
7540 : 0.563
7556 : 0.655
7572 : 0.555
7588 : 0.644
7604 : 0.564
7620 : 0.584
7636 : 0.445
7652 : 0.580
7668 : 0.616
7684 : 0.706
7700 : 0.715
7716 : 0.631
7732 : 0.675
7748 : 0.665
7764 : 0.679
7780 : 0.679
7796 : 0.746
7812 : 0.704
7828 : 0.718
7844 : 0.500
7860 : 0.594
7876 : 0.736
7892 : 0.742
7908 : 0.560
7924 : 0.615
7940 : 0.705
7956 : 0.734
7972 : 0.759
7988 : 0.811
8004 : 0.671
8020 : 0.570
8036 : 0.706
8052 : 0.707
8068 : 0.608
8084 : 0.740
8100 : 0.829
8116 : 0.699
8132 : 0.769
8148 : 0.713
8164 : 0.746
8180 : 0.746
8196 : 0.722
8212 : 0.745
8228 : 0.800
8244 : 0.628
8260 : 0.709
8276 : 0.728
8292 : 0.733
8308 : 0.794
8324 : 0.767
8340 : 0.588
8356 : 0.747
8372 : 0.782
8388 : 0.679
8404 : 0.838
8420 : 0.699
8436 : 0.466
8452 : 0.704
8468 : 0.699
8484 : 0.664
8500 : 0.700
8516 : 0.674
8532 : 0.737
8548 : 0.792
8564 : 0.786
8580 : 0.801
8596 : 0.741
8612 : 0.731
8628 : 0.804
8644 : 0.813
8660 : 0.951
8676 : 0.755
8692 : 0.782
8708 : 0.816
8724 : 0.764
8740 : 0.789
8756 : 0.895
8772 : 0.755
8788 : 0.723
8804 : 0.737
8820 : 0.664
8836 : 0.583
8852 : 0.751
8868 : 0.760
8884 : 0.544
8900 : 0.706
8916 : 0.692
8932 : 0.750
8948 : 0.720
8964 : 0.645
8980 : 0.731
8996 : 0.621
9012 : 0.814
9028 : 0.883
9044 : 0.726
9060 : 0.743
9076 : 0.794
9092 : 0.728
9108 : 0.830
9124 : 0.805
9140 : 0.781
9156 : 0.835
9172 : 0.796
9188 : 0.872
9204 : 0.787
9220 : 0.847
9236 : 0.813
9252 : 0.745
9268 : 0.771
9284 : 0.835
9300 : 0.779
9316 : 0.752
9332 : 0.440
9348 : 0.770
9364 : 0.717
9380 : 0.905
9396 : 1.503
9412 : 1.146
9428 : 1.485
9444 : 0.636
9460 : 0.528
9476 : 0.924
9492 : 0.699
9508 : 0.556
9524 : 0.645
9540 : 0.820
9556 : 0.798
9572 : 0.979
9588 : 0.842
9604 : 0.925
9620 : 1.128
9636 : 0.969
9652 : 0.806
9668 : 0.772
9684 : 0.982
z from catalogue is 0.43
